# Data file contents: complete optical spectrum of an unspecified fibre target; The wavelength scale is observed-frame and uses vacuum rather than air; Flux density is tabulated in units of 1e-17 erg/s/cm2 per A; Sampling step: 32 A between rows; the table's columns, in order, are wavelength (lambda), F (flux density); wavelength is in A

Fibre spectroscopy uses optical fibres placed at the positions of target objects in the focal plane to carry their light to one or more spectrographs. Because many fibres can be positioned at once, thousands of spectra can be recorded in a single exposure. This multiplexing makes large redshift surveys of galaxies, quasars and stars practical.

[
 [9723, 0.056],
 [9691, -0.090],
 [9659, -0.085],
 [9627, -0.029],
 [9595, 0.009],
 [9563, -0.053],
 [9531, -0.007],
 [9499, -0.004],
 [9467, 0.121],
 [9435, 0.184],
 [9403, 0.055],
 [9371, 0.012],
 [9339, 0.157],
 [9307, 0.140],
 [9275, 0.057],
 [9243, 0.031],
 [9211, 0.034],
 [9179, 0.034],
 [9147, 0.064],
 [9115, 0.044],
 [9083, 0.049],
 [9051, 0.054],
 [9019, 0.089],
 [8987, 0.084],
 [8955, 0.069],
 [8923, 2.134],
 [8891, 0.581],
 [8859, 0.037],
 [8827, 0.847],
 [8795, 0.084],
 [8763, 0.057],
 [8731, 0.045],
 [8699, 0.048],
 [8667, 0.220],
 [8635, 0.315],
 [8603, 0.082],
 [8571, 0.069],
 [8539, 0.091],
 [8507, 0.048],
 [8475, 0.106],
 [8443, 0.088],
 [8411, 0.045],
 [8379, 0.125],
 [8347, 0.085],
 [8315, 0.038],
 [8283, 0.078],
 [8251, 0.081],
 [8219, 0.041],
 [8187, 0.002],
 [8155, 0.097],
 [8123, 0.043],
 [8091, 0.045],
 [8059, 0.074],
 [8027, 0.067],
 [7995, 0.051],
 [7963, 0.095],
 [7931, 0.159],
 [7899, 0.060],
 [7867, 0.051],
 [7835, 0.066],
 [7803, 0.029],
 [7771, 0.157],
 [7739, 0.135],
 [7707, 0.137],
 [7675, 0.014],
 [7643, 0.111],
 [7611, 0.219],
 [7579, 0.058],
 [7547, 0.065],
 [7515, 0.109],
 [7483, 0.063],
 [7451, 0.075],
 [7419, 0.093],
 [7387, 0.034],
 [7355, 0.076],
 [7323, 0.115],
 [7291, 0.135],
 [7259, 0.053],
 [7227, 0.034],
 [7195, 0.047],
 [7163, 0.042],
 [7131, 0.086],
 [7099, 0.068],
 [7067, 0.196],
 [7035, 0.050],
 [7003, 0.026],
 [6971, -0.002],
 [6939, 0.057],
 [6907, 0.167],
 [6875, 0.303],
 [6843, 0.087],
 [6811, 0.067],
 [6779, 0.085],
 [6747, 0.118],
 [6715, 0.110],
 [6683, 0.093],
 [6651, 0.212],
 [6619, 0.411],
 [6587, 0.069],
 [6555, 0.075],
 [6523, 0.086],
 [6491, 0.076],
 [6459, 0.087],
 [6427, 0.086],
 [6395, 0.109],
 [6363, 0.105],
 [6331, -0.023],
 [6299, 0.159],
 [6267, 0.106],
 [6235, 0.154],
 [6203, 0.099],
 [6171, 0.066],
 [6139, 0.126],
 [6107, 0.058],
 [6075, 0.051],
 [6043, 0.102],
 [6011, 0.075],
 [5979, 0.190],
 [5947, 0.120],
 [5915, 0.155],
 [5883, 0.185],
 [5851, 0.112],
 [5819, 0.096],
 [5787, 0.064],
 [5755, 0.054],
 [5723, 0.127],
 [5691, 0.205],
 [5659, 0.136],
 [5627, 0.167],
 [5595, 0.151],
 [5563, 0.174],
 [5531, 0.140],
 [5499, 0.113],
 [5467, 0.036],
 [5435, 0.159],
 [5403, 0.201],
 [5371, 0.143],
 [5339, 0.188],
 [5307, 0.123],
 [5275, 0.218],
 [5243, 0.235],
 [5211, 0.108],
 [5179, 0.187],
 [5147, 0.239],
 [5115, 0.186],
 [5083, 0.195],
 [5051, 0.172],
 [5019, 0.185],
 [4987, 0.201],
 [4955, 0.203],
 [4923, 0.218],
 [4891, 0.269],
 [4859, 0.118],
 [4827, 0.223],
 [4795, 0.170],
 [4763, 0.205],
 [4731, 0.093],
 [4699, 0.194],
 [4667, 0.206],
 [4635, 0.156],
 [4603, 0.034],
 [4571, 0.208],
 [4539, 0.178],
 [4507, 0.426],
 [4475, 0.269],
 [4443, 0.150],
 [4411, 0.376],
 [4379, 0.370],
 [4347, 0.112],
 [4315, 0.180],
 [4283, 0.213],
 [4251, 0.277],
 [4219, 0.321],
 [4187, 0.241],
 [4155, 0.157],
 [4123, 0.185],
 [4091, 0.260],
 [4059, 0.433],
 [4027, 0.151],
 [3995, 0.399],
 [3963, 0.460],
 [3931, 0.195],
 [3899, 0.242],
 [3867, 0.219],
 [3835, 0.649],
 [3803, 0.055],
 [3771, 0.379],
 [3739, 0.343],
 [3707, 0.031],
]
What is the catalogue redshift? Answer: 0.78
